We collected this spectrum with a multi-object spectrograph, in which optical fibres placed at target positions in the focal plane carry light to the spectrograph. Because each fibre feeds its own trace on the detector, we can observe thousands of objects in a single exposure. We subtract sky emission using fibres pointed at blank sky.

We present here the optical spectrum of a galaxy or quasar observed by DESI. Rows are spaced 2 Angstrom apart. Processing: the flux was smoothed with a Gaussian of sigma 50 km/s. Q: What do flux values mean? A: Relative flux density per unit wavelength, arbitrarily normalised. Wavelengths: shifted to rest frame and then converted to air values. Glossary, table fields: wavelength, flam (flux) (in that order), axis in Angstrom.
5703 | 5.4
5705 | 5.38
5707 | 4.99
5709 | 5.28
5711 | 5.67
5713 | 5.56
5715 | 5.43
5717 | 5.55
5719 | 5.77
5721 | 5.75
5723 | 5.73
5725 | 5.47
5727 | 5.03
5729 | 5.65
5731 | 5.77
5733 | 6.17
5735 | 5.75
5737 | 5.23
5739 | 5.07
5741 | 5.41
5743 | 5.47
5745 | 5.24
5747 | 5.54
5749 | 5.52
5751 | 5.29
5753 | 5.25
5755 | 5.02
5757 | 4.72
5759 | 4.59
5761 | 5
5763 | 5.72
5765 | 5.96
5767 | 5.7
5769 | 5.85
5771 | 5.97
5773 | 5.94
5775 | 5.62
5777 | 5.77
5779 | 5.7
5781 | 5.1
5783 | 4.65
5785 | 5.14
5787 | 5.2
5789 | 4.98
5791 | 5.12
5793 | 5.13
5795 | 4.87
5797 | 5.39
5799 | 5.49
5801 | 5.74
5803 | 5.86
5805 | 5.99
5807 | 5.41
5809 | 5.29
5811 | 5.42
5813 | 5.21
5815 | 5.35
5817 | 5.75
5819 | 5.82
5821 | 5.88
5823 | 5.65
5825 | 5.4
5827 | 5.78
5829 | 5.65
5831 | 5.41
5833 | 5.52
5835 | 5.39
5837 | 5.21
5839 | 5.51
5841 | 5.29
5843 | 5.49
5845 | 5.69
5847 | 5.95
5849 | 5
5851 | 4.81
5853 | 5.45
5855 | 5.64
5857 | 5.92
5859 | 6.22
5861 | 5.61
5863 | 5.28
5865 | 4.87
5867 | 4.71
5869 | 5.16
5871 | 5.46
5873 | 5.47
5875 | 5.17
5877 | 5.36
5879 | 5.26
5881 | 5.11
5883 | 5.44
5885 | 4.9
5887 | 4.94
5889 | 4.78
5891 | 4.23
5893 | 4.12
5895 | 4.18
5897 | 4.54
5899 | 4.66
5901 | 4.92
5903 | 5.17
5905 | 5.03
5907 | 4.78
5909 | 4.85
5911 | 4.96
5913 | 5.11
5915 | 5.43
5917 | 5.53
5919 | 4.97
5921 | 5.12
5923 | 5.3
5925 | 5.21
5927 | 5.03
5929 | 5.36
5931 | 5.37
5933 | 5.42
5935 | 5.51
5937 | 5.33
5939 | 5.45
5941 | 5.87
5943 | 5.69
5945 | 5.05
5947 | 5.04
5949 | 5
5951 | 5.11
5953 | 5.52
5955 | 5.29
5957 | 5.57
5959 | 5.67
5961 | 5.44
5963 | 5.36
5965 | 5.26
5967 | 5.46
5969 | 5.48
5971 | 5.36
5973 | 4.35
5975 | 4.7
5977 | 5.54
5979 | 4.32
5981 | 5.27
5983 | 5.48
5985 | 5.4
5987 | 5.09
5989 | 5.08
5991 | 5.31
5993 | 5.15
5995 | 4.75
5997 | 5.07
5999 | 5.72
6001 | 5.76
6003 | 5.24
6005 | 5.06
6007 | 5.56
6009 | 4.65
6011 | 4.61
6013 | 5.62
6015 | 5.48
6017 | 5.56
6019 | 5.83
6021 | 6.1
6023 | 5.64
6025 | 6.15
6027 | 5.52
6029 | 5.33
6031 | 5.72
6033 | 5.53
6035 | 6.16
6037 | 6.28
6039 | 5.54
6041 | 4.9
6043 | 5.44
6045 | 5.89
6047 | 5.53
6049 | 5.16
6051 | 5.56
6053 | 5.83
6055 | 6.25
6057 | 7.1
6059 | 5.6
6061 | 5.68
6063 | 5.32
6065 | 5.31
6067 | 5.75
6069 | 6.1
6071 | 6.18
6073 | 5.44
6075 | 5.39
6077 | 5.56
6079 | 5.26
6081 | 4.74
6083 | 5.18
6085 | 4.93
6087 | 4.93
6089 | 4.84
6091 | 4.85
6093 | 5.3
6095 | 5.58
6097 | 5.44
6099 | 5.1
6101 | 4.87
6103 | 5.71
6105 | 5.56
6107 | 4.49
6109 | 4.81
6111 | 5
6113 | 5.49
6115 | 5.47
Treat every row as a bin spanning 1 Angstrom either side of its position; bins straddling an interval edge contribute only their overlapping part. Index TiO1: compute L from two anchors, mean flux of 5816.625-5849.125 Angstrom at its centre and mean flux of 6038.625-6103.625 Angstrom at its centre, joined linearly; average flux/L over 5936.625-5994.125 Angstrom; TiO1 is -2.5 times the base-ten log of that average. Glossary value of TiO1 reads 0.05 mag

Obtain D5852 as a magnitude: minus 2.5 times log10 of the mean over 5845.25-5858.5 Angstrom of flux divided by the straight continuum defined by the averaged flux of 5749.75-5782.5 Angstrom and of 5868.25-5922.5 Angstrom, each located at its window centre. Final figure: -0.07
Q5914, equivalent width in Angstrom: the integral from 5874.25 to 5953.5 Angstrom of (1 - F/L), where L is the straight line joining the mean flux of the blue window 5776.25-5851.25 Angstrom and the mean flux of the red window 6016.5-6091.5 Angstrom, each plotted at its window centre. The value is 5.78 Angstrom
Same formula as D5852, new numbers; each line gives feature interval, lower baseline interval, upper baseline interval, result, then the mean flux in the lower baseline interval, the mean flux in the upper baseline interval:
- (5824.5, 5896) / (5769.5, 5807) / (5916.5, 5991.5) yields 0.02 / 5.43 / 5.27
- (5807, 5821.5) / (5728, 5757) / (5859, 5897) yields -0.06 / 5.43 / 5.02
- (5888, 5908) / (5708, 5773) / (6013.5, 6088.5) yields 0.19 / 5.48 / 5.61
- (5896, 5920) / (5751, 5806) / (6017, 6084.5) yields 0.11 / 5.39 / 5.66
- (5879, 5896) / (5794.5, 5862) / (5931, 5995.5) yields 0.14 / 5.54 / 5.27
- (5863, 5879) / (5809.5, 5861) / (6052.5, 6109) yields 0.07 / 5.54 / 5.42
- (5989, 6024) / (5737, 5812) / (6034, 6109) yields 0.02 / 5.38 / 5.47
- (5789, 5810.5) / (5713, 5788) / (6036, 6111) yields 0.01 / 5.45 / 5.44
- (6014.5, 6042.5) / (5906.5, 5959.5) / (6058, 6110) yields -0.08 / 5.28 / 5.3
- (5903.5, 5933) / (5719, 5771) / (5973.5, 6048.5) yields 0.05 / 5.45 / 5.4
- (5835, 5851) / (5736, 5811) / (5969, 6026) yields -0.01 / 5.38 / 5.28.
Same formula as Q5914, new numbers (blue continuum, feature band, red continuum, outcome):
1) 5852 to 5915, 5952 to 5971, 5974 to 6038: -0.6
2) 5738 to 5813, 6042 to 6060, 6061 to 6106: -1.6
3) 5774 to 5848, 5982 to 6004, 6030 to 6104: 0.9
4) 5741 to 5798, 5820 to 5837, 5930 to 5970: -0.7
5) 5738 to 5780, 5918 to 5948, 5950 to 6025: 0.1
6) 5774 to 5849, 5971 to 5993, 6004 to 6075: 2.0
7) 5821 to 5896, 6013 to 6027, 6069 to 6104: -1.3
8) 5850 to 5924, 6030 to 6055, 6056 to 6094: -1.2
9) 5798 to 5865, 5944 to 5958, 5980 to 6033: 0.5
